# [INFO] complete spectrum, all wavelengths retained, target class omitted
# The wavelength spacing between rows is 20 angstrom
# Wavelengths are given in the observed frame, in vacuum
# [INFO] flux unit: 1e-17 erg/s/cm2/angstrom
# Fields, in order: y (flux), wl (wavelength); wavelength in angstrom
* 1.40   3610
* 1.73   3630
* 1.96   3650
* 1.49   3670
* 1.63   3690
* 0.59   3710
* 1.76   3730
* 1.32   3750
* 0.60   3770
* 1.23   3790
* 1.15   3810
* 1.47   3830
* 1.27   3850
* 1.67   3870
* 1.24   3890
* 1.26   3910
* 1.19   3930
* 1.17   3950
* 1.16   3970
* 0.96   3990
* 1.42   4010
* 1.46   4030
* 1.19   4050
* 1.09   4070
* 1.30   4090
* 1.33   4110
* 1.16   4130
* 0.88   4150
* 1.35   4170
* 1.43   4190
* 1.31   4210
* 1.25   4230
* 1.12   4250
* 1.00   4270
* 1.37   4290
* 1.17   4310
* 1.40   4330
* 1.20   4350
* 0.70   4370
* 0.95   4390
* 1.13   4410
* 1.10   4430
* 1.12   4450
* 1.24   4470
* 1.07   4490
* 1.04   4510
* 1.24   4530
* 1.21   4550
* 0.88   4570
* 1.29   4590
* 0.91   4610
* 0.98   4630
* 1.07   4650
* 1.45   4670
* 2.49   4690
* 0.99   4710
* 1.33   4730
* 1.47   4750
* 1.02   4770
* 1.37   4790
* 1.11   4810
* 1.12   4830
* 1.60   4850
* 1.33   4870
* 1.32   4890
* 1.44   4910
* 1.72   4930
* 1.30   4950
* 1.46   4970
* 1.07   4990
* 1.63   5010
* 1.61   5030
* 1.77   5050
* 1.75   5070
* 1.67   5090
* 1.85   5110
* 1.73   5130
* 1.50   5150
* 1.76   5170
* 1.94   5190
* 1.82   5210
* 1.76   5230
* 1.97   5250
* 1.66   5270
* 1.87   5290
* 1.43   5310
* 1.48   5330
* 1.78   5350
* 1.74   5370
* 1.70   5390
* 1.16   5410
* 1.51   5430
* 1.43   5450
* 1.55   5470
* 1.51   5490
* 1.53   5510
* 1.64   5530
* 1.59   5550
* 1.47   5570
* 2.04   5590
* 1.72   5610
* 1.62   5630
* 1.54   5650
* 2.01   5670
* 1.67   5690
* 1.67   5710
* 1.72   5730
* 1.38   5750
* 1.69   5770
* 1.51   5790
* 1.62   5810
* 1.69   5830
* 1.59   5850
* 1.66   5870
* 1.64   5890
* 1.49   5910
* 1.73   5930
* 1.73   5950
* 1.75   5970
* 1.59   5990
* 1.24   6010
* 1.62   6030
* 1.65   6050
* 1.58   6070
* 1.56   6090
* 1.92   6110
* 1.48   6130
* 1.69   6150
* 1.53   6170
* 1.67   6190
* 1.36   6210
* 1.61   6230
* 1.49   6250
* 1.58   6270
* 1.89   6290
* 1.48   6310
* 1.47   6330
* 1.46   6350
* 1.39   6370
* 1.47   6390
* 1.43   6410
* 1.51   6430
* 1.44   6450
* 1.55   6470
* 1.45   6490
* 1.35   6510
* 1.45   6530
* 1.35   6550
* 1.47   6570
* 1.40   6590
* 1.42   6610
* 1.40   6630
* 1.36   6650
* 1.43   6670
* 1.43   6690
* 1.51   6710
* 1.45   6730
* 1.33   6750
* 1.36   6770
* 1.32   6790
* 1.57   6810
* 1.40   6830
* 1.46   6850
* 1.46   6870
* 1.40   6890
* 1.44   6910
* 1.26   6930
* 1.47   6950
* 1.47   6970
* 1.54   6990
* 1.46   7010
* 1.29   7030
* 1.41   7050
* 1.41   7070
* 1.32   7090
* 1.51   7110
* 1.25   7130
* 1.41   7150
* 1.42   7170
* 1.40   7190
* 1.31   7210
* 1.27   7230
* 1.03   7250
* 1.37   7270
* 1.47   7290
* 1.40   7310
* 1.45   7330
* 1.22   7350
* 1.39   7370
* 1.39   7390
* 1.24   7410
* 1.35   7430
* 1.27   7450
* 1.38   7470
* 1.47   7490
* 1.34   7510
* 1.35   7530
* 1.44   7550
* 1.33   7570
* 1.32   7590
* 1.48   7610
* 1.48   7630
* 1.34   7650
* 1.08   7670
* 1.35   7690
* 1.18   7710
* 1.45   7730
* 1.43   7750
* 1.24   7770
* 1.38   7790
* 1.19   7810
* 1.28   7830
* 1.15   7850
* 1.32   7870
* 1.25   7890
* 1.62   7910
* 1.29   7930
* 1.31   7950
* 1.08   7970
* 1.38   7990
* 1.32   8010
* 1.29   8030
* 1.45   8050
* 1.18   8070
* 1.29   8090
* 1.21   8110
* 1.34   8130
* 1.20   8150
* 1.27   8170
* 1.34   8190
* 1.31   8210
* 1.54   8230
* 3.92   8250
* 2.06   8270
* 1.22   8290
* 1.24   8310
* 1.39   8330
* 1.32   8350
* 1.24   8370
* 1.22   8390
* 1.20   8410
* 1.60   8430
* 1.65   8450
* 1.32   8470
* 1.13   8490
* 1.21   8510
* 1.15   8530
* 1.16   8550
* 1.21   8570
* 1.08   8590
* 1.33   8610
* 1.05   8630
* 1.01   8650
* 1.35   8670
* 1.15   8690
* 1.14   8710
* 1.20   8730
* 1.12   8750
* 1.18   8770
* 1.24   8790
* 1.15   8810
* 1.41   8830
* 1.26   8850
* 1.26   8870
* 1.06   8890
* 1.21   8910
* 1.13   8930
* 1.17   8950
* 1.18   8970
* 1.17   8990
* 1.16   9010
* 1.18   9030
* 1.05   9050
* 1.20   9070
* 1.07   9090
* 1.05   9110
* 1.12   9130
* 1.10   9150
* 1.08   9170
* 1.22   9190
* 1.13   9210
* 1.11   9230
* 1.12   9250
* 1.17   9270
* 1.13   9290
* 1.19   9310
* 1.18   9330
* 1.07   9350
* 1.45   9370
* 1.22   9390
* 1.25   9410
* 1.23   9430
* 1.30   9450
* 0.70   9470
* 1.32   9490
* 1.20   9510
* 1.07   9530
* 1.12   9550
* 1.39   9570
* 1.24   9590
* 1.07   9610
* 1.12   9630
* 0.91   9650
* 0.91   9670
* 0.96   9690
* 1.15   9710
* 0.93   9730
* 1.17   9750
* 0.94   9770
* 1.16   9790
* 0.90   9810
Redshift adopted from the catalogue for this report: 0.256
